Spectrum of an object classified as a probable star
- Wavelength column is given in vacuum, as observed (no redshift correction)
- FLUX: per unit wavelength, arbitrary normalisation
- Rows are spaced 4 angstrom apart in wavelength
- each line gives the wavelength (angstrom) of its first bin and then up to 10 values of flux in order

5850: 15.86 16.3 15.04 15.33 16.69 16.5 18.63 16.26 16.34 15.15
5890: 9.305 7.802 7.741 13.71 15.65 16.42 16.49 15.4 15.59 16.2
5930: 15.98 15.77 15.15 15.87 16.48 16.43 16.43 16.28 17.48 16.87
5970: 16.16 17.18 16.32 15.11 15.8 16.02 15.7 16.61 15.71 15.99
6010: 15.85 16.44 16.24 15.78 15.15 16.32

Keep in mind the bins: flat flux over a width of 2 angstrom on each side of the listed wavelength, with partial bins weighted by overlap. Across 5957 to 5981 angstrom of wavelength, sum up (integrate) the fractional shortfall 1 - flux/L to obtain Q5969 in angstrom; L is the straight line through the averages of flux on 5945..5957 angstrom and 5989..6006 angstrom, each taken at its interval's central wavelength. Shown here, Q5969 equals -0.6 angstrom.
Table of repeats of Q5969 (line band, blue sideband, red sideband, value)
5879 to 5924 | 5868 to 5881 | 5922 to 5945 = 7.7 angstrom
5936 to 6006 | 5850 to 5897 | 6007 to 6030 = -3.0 angstrom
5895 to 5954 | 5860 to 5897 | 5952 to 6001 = 0.9 angstrom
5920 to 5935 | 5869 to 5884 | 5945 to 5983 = 0.7 angstrom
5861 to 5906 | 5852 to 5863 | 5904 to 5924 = 4.9 angstrom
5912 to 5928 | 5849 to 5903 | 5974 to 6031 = -1.1 angstrom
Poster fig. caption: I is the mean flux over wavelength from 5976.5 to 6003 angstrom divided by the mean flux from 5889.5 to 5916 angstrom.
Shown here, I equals 1.3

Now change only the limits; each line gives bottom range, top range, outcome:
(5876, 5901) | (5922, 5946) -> 1.30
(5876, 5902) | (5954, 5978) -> 1.37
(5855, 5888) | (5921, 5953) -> 0.98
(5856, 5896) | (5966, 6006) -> 1.10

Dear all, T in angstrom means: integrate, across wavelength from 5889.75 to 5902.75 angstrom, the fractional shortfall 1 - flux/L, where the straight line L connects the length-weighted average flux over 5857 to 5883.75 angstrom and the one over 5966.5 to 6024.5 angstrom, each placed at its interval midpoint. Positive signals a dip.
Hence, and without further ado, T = 5.6 angstrom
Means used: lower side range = 16.4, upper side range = 16.1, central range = 9.29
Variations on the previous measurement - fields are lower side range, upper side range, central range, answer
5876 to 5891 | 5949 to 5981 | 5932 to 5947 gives 0.2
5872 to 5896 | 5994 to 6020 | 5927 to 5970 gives -3.4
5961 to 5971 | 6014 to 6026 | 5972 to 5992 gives 0.6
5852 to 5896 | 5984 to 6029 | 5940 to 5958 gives -1.0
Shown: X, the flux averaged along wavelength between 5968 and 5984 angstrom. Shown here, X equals 16.2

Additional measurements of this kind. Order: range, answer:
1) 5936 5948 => 15.8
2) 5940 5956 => 16.3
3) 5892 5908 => 11.2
